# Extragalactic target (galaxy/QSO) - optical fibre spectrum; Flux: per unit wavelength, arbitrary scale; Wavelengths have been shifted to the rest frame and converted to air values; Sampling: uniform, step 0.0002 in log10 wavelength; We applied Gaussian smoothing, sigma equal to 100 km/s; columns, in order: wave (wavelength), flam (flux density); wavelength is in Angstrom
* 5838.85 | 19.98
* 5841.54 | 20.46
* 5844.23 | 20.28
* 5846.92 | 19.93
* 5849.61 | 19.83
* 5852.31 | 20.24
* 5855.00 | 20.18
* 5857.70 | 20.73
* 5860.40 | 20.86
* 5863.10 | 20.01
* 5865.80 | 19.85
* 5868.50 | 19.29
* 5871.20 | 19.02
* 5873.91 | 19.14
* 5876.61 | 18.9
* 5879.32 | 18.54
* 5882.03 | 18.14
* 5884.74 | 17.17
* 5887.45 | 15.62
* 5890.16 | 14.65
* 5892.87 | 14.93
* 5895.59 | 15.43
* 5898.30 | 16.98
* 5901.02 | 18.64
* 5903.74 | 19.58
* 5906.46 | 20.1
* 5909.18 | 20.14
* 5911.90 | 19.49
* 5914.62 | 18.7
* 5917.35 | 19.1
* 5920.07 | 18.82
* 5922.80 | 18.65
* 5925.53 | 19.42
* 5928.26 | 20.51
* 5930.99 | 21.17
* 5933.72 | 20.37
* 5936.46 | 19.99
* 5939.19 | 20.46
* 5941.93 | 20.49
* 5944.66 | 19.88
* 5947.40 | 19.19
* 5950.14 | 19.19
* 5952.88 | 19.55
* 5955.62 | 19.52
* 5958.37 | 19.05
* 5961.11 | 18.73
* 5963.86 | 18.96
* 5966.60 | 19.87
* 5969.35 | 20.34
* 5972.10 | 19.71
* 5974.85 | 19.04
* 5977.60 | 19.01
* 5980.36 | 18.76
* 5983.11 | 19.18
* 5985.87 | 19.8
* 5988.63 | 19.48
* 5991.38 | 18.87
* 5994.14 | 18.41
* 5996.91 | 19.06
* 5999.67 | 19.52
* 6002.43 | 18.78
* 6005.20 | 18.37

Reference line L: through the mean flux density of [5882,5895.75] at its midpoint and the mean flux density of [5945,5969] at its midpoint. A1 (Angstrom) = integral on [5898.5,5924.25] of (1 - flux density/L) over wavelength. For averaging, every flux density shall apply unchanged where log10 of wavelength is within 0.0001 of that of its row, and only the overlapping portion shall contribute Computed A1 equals -3.3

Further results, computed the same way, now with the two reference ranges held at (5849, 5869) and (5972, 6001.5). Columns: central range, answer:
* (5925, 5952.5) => -0.76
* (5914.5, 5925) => 0.43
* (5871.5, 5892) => 2.58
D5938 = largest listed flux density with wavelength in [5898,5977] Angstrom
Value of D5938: 21.17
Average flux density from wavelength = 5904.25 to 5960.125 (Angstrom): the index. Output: 19.7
